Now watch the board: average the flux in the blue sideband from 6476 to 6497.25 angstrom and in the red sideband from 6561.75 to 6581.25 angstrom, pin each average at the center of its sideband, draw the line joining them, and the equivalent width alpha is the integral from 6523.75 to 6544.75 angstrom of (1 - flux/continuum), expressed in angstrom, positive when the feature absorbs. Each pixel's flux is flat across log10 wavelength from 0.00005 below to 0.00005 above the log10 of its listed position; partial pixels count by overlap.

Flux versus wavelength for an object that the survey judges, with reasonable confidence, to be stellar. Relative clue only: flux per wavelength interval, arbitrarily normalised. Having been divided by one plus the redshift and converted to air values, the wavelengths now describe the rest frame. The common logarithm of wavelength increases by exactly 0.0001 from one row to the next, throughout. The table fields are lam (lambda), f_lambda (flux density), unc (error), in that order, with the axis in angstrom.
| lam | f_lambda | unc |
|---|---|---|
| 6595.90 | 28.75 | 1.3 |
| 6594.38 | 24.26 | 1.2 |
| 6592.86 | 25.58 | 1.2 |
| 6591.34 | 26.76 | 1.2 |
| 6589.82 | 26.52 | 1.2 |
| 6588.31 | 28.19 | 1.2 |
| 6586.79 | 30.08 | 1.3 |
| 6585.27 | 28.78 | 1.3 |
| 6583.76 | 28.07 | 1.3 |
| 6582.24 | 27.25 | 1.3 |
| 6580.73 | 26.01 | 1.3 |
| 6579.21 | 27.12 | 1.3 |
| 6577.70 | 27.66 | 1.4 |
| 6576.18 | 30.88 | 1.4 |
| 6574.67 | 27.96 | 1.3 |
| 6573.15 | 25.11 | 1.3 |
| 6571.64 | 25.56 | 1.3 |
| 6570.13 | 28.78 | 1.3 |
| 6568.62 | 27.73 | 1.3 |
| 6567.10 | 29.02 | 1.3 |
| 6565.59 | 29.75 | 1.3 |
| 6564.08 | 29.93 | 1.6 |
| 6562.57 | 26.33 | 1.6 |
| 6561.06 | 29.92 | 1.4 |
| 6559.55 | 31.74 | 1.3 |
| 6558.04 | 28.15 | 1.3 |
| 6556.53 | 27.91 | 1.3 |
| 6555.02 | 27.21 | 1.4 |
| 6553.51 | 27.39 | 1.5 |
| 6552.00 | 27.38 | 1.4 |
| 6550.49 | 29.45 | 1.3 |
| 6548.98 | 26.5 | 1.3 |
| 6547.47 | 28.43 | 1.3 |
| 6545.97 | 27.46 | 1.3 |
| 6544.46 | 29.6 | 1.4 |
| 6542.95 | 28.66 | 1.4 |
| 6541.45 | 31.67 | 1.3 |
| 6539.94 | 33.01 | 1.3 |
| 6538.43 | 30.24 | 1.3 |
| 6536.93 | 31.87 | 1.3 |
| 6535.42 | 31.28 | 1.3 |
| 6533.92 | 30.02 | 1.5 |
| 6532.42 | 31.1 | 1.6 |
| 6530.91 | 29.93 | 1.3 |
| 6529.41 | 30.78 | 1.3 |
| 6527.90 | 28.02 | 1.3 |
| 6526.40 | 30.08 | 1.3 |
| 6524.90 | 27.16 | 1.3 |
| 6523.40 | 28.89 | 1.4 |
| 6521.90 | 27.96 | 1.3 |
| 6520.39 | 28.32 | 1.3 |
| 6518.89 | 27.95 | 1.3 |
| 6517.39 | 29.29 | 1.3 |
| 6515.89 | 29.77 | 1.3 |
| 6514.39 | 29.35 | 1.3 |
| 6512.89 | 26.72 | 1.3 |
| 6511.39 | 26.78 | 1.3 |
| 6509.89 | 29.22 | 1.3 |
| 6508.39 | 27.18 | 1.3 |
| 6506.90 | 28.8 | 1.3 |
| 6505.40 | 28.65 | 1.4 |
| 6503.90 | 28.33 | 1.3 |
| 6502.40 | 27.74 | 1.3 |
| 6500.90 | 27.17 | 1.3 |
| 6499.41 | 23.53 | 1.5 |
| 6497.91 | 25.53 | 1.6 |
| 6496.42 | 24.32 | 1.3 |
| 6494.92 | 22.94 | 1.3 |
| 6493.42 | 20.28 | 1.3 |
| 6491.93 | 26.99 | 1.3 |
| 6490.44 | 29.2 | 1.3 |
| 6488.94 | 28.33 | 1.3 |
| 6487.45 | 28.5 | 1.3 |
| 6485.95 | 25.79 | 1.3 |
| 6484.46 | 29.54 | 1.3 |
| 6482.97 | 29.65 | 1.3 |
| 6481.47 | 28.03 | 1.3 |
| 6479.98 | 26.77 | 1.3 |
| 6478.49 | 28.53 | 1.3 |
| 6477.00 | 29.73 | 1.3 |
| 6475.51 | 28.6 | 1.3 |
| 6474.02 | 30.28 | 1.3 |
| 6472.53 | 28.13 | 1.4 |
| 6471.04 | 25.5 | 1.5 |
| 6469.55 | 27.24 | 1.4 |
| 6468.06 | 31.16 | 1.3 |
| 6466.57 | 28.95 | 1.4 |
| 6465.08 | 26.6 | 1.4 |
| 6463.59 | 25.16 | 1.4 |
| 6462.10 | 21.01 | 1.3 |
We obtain -2.1 angstrom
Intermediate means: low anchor 27.1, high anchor 27.9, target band 30.2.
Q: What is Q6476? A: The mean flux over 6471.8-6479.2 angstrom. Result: 29.1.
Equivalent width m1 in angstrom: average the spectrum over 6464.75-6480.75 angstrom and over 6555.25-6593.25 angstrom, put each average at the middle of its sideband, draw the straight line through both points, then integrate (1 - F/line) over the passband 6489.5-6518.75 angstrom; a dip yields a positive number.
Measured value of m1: 1.3 angstrom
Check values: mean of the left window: 28.4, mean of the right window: 28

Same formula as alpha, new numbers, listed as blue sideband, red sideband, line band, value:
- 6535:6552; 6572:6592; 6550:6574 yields 0.4 angstrom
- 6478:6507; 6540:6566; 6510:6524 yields -0.4 angstrom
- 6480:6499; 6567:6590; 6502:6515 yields -0.6 angstrom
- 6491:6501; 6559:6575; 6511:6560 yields -4.7 angstrom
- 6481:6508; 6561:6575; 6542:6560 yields -0.4 angstrom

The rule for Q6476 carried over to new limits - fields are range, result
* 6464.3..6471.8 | 27.9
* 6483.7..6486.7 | 27.7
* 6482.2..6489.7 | 28.3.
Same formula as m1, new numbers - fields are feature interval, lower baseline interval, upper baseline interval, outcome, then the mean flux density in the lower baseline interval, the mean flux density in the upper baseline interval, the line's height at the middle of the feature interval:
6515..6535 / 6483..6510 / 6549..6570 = -1.18 angstrom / 26.8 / 28.5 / 27.6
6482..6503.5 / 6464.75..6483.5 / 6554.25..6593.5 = 1.44 angstrom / 28.4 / 28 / 28.3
